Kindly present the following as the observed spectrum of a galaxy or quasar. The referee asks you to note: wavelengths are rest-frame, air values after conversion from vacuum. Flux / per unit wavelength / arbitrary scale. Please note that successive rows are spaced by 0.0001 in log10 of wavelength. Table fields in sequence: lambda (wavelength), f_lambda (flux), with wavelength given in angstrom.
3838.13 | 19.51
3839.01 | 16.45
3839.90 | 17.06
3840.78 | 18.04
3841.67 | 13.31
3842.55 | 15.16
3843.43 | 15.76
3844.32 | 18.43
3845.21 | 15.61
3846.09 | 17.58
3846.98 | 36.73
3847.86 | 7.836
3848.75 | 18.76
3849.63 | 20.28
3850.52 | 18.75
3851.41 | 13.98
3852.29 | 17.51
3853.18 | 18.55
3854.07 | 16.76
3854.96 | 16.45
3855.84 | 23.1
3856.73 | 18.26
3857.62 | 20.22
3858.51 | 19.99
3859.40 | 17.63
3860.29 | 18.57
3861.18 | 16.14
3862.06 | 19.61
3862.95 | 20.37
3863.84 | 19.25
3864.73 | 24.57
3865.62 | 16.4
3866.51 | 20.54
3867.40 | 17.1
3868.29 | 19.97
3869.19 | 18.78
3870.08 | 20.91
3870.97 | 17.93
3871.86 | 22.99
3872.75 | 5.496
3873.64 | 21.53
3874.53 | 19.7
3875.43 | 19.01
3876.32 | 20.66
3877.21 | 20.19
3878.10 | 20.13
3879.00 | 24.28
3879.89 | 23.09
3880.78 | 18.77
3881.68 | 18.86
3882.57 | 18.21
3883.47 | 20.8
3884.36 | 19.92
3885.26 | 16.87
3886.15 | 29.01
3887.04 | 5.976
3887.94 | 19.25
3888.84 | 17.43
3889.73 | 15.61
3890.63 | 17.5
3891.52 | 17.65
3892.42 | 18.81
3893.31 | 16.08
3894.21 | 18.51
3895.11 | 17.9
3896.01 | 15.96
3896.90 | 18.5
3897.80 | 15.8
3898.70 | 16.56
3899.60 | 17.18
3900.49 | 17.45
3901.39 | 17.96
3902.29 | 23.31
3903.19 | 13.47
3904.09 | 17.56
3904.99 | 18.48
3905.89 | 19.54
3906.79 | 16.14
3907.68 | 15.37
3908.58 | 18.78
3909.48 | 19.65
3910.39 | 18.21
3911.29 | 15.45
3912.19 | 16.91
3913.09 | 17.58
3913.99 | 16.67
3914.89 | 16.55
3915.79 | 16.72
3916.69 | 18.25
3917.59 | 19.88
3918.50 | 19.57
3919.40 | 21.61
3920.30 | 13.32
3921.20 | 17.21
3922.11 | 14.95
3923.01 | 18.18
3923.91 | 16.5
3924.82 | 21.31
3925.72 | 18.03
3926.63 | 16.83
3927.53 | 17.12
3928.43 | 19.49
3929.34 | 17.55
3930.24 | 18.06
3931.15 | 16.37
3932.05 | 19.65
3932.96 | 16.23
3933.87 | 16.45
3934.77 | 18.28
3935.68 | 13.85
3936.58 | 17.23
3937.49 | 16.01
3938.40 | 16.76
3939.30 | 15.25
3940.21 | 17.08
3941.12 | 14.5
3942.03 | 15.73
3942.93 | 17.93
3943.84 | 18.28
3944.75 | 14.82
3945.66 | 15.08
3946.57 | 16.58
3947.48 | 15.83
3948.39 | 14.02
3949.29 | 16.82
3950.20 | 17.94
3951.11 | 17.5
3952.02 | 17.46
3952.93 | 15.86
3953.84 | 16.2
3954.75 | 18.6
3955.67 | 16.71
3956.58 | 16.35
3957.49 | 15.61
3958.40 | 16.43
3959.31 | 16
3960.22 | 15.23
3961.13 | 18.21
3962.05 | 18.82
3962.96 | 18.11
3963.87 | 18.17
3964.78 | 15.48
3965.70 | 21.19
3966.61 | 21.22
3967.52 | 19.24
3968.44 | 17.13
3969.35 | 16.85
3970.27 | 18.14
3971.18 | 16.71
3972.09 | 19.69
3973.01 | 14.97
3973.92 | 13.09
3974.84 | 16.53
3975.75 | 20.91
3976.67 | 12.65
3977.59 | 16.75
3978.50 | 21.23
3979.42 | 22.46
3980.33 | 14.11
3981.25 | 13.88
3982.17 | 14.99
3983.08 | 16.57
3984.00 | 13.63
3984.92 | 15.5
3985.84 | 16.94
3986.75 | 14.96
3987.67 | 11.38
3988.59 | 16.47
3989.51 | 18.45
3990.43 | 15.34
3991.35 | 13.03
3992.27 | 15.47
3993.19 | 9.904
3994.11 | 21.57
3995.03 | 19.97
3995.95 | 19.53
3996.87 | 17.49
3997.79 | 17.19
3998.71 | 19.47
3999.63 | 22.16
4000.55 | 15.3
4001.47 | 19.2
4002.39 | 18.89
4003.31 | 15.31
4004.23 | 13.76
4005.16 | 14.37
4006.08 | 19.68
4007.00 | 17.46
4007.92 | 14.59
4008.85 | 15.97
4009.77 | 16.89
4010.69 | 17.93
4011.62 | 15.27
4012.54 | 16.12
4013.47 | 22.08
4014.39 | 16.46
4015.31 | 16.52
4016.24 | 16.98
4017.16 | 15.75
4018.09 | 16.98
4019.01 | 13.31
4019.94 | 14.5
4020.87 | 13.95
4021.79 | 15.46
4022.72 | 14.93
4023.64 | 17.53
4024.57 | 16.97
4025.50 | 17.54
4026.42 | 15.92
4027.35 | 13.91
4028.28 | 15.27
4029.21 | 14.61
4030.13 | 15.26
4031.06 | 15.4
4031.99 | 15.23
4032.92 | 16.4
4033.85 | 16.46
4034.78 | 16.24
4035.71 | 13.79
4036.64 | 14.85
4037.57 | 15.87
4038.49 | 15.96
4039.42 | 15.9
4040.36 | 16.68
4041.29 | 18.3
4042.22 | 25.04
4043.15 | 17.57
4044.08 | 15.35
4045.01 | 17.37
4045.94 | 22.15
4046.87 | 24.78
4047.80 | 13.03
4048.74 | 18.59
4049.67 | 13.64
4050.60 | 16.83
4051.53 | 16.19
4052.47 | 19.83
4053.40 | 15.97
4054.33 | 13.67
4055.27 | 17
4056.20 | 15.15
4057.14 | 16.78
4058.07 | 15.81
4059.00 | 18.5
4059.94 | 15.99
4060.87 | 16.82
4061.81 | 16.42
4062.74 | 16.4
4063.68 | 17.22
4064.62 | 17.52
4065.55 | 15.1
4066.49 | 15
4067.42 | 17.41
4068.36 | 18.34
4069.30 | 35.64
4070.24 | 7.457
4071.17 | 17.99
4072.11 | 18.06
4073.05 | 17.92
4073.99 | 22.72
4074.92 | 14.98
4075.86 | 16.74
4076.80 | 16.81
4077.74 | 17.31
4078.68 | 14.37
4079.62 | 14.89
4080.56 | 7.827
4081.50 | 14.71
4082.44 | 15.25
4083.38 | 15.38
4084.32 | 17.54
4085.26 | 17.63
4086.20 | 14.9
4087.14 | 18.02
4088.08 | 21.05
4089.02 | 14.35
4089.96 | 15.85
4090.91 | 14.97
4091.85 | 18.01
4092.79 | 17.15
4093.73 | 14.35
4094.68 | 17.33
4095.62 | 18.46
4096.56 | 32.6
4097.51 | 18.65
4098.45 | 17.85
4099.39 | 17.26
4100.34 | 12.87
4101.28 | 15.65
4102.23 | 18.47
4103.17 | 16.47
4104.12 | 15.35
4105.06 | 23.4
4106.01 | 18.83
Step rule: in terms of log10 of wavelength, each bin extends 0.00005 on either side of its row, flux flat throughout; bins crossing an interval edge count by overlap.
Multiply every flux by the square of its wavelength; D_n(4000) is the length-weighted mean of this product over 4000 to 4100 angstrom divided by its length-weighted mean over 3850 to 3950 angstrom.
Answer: 1.01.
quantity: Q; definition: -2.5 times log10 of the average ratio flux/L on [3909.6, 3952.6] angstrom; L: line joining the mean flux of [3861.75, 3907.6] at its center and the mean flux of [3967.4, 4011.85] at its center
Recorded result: 0.04 mag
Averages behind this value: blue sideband 18.5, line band 17.1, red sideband 16.7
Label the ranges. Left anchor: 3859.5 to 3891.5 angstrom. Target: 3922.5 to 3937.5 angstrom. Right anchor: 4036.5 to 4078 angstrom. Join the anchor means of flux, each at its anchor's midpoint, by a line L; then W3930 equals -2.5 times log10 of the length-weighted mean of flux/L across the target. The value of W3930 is 0.06 mag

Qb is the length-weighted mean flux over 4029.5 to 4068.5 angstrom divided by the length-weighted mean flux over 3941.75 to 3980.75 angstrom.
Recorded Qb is 0.98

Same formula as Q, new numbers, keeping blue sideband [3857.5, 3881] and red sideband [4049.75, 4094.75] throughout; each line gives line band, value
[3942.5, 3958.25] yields 0.11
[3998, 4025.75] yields 0.05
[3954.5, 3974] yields 0.04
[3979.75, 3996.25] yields 0.14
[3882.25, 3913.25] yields 0.08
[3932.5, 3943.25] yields 0.14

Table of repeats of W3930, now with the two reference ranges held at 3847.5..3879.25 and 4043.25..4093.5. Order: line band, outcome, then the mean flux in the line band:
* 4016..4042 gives 0.094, 15.8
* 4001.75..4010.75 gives 0.060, 16.5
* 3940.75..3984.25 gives 0.056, 16.9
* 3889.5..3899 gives 0.072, 17.2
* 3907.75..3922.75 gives 0.041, 17.5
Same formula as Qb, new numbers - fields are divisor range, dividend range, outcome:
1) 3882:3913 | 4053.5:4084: 0.94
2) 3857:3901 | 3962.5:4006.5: 0.91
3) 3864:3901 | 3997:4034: 0.88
